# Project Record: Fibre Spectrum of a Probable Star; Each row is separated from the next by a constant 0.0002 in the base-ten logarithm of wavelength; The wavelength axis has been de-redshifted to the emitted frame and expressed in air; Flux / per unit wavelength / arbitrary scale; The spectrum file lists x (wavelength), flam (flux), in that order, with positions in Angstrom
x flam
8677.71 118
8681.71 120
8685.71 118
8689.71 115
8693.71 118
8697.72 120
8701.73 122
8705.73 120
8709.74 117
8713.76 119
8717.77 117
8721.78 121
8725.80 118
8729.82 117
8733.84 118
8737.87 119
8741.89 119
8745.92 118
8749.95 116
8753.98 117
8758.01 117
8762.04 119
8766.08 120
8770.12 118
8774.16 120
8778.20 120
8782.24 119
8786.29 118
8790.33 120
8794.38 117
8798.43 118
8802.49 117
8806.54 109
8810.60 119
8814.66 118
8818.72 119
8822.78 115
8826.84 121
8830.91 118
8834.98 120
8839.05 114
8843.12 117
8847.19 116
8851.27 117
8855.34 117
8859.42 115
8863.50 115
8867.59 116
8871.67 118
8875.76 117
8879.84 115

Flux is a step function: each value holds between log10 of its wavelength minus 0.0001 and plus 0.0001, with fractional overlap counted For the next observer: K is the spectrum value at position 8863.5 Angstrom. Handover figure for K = 115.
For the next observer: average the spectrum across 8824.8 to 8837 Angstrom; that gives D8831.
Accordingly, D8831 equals 120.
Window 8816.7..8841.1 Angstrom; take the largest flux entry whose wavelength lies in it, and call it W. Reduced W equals 121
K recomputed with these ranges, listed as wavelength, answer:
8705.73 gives 120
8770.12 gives 118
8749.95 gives 116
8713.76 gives 119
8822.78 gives 115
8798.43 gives 118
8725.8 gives 118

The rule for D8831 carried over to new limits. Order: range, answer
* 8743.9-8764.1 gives 117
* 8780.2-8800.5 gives 118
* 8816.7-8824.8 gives 117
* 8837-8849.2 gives 116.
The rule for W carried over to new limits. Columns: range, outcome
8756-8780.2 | 120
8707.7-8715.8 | 119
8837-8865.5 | 117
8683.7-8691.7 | 118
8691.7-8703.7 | 122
